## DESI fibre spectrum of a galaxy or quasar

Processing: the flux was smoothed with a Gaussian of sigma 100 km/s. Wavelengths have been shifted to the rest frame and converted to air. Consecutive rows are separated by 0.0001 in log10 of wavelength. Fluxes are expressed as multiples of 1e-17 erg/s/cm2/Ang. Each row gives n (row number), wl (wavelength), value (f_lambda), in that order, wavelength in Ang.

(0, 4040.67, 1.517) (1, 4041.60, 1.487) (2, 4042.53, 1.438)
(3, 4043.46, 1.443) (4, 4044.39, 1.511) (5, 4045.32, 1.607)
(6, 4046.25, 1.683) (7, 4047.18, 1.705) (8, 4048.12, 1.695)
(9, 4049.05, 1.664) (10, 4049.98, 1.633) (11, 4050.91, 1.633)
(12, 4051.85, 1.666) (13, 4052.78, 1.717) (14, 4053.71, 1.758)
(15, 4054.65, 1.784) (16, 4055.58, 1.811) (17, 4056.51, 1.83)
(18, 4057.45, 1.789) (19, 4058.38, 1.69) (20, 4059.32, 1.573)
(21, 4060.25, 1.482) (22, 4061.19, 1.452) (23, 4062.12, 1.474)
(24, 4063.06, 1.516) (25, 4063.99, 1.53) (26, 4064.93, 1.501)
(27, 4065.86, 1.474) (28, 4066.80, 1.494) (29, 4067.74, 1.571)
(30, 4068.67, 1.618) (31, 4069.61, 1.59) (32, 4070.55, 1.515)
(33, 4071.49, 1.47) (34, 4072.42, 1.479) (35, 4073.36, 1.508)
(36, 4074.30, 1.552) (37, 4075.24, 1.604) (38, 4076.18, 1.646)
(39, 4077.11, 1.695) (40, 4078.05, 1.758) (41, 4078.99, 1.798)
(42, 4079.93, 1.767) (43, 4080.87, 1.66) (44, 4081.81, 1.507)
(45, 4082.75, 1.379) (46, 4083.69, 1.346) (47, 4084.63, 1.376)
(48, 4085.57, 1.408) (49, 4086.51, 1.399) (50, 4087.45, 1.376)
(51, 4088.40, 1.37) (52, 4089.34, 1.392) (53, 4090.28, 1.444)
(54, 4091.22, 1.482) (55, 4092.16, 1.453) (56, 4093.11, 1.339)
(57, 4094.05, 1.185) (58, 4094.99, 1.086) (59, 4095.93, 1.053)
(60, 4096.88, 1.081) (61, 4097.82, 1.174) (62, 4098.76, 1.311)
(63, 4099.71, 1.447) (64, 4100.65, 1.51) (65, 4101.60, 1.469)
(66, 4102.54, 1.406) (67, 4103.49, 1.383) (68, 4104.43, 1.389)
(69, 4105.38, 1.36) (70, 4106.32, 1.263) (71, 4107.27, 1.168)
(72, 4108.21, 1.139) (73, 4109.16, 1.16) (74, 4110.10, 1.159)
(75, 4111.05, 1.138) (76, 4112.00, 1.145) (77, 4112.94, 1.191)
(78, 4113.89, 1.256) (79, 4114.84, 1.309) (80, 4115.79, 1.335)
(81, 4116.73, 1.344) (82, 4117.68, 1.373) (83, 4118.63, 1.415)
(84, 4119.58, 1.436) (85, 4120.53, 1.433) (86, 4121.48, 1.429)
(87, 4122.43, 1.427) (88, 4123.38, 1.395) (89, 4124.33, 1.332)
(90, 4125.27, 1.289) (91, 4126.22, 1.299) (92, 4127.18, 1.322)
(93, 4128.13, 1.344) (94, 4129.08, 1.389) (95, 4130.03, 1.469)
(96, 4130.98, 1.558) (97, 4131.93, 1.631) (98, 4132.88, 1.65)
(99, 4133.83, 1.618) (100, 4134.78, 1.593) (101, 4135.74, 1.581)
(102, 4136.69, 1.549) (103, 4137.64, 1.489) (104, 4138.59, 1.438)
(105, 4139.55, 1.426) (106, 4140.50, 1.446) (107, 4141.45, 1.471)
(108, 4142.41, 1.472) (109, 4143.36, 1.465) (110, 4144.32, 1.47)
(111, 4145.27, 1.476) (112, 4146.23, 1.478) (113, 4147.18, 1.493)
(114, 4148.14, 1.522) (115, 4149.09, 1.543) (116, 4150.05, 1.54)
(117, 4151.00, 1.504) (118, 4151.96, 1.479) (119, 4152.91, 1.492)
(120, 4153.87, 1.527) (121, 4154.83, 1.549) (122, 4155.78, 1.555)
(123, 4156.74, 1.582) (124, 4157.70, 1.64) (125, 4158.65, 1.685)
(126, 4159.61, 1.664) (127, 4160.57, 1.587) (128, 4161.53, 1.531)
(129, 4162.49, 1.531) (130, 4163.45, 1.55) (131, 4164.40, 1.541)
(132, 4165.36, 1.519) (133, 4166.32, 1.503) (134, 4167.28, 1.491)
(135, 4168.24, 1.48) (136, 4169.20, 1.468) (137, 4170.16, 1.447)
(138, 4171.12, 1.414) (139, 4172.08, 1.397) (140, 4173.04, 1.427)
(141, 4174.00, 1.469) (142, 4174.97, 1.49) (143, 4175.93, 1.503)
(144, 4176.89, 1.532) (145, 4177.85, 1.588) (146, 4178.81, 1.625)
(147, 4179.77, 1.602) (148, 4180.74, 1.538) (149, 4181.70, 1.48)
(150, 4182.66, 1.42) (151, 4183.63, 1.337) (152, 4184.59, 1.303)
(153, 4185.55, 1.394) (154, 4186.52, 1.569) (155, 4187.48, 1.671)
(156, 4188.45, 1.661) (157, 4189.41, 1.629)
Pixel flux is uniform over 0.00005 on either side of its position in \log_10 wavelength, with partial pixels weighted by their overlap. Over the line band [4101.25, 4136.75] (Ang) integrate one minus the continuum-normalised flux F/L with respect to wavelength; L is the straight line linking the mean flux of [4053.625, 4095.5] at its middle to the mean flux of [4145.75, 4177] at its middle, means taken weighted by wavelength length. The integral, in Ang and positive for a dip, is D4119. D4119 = 3.6 Ang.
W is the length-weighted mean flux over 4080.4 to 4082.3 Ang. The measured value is 1.58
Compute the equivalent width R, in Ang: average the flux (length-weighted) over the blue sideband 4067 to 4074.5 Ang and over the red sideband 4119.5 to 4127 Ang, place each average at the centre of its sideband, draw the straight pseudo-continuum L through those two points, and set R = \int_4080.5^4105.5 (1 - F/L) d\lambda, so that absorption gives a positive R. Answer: 1.8 Ang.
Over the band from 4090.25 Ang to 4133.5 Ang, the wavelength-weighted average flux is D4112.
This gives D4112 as 1.33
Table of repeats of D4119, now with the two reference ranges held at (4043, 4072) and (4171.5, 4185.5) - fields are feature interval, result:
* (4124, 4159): 0.46 Ang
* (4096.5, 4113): 3.00 Ang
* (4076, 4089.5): 0.48 Ang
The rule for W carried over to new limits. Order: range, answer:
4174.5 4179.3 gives 1.55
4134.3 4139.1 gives 1.53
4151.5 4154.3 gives 1.5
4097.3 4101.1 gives 1.36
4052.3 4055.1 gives 1.75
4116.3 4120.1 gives 1.39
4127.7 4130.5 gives 1.4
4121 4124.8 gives 1.4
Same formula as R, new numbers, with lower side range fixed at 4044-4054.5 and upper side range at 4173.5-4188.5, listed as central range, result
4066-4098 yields 3.3 Ang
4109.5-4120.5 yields 2.1 Ang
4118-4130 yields 1.5 Ang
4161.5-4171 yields 0.1 Ang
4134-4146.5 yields 0.5 Ang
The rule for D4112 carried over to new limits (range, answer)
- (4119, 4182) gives 1.5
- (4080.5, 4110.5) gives 1.33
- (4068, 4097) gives 1.47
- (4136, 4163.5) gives 1.52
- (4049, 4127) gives 1.45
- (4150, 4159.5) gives 1.56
